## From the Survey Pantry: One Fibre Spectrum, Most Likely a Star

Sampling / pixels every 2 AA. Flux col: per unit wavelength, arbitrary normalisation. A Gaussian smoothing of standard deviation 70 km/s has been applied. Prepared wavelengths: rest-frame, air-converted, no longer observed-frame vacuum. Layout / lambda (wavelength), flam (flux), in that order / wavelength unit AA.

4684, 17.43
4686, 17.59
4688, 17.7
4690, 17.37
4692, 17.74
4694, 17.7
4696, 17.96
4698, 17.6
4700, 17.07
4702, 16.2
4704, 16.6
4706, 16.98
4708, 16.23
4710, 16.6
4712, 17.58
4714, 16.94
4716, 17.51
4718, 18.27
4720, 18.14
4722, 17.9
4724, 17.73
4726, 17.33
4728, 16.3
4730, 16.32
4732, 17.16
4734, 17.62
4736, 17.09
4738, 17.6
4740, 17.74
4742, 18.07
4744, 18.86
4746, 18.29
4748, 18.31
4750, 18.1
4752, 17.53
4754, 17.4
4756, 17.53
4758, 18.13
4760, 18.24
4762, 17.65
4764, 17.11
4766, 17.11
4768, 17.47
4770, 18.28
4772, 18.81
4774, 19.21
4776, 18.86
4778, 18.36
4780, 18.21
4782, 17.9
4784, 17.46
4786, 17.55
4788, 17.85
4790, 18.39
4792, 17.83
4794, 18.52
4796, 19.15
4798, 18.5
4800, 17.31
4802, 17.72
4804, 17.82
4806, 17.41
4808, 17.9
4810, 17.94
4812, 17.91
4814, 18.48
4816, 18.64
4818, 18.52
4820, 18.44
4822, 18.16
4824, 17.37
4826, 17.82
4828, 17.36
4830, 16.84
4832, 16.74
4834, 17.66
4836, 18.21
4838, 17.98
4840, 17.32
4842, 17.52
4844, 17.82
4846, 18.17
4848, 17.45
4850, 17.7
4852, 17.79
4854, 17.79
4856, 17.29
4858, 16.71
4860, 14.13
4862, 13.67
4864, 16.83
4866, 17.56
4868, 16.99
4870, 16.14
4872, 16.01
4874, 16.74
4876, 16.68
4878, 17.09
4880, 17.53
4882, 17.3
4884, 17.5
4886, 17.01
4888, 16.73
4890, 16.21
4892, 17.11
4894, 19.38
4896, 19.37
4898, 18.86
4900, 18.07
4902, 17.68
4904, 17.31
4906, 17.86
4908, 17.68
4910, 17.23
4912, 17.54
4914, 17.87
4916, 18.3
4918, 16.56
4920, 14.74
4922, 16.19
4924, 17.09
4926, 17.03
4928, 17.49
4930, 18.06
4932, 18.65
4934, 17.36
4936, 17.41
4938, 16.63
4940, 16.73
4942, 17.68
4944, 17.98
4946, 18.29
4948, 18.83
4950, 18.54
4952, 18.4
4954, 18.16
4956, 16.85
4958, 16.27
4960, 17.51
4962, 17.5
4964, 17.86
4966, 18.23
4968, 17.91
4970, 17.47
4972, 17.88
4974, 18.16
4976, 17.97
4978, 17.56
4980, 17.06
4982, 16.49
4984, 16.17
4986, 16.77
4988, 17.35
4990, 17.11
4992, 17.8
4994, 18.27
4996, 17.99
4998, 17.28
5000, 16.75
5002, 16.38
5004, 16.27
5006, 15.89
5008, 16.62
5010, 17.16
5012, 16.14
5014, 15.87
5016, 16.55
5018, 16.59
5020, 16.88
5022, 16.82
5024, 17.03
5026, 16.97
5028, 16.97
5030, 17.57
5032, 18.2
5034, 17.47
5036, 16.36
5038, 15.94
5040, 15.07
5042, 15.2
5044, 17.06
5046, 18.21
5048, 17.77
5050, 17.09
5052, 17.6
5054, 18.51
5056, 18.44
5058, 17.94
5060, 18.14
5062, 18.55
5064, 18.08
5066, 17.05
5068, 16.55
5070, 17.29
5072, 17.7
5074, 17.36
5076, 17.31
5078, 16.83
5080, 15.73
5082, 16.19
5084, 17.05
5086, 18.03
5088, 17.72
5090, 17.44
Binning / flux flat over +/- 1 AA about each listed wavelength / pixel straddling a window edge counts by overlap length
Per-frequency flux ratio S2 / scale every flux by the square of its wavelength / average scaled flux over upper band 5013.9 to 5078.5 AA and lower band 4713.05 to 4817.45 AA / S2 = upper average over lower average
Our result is 1.08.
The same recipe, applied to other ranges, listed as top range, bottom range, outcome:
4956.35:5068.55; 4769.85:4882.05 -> 1.05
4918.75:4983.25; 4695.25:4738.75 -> 1.12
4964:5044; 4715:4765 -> 1.07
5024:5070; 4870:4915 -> 1.05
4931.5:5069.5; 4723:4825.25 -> 1.06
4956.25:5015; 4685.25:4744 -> 1.11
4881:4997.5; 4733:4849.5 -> 1.04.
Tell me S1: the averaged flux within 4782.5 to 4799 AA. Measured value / 18.1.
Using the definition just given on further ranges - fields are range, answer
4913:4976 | 17.5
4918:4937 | 17.1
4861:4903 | 17.2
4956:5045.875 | 17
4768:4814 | 18.1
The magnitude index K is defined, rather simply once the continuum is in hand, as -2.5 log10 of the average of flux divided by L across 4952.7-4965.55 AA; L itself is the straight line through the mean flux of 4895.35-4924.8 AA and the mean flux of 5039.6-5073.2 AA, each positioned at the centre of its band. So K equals 0.00 mag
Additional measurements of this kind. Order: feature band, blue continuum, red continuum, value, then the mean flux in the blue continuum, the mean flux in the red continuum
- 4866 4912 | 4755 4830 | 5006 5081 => 0.016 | 18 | 17.1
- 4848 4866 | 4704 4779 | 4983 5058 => 0.050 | 17.7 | 17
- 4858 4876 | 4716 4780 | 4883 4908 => 0.108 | 17.8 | 17.8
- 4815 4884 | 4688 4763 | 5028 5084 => 0.010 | 17.5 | 17.2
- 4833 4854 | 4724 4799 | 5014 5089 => -0.005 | 17.9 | 17.2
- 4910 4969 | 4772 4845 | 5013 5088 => 0.001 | 18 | 17.1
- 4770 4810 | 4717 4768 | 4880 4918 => -0.029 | 17.7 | 17.7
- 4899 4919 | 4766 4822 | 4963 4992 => 0.006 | 18.1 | 17.4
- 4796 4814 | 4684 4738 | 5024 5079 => -0.039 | 17.3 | 17.3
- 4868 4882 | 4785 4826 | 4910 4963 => 0.061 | 18.1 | 17.4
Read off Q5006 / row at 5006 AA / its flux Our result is 15.89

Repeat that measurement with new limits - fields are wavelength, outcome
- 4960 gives 17.51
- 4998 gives 17.28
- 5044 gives 17.06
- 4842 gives 17.52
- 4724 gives 17.73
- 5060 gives 18.14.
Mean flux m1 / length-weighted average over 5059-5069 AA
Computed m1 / 17.7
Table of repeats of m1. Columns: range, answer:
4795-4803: 18.2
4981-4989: 16.7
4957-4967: 17.5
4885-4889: 16.9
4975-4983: 17.3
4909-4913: 17.4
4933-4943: 17.2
